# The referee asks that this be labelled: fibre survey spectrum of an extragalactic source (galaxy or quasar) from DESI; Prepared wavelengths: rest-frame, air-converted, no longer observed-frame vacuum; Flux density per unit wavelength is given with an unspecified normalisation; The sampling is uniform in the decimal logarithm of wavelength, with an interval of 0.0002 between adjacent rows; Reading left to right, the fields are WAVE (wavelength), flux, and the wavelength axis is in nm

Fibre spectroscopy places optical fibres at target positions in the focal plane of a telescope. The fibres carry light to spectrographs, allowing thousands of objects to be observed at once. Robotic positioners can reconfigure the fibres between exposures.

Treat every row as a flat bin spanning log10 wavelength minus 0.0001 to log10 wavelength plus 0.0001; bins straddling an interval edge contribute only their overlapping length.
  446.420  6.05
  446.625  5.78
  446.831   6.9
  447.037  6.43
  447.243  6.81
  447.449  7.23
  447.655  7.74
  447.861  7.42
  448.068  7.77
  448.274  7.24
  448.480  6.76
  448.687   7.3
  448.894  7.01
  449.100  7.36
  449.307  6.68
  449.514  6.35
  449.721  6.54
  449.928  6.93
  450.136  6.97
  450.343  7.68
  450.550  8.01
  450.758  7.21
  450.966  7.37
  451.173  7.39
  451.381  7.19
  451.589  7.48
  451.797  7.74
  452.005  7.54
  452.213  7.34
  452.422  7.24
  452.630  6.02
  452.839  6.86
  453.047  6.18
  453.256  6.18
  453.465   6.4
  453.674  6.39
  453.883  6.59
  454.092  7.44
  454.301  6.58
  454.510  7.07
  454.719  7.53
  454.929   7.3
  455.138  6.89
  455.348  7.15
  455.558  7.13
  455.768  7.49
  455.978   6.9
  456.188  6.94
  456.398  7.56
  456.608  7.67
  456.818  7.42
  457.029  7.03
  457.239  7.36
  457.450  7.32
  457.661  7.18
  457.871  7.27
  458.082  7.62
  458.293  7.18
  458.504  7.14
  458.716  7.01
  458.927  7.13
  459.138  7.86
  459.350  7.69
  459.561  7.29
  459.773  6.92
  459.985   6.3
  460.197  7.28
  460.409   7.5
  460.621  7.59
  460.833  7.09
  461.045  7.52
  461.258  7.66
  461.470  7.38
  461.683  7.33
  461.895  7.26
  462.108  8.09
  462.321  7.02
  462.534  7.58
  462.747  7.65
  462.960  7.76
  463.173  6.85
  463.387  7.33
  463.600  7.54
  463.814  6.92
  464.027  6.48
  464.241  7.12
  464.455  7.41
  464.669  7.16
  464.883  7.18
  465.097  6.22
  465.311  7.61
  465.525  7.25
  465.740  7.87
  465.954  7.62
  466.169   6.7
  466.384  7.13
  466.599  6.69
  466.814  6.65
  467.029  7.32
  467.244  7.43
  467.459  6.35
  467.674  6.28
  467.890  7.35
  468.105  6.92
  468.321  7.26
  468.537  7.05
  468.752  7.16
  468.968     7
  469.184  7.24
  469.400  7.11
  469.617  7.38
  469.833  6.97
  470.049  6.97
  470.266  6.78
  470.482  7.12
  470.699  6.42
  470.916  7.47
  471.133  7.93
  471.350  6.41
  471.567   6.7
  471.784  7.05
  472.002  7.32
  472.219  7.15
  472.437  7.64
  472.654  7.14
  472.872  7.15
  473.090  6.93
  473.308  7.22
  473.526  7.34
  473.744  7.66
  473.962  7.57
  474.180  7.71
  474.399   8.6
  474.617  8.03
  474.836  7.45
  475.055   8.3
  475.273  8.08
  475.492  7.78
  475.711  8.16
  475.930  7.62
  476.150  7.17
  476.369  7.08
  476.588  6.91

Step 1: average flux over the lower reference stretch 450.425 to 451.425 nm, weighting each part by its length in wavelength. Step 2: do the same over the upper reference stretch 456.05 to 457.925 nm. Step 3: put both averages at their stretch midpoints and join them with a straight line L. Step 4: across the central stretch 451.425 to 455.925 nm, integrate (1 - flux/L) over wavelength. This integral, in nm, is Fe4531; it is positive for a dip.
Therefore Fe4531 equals 0.25 nm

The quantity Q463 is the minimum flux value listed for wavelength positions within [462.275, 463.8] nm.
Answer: 6.85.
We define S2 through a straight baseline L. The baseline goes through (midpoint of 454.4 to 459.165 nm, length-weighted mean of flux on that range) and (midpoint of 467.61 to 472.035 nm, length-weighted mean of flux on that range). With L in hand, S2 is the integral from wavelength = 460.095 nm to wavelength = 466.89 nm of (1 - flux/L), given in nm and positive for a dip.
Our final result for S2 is -0.11 nm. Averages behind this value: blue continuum 7.26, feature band 7.27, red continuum 7.04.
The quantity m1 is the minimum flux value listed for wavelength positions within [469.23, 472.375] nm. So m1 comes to 6.41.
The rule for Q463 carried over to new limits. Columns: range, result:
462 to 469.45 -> 6.22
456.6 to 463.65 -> 6.3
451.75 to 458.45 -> 6.02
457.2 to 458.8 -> 7.01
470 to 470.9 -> 6.42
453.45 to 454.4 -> 6.39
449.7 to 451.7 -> 6.54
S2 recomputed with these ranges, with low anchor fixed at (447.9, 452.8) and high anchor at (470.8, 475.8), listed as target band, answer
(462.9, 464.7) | 0.052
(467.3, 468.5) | 0.091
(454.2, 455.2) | 0.022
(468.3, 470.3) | 0.095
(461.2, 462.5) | -0.020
